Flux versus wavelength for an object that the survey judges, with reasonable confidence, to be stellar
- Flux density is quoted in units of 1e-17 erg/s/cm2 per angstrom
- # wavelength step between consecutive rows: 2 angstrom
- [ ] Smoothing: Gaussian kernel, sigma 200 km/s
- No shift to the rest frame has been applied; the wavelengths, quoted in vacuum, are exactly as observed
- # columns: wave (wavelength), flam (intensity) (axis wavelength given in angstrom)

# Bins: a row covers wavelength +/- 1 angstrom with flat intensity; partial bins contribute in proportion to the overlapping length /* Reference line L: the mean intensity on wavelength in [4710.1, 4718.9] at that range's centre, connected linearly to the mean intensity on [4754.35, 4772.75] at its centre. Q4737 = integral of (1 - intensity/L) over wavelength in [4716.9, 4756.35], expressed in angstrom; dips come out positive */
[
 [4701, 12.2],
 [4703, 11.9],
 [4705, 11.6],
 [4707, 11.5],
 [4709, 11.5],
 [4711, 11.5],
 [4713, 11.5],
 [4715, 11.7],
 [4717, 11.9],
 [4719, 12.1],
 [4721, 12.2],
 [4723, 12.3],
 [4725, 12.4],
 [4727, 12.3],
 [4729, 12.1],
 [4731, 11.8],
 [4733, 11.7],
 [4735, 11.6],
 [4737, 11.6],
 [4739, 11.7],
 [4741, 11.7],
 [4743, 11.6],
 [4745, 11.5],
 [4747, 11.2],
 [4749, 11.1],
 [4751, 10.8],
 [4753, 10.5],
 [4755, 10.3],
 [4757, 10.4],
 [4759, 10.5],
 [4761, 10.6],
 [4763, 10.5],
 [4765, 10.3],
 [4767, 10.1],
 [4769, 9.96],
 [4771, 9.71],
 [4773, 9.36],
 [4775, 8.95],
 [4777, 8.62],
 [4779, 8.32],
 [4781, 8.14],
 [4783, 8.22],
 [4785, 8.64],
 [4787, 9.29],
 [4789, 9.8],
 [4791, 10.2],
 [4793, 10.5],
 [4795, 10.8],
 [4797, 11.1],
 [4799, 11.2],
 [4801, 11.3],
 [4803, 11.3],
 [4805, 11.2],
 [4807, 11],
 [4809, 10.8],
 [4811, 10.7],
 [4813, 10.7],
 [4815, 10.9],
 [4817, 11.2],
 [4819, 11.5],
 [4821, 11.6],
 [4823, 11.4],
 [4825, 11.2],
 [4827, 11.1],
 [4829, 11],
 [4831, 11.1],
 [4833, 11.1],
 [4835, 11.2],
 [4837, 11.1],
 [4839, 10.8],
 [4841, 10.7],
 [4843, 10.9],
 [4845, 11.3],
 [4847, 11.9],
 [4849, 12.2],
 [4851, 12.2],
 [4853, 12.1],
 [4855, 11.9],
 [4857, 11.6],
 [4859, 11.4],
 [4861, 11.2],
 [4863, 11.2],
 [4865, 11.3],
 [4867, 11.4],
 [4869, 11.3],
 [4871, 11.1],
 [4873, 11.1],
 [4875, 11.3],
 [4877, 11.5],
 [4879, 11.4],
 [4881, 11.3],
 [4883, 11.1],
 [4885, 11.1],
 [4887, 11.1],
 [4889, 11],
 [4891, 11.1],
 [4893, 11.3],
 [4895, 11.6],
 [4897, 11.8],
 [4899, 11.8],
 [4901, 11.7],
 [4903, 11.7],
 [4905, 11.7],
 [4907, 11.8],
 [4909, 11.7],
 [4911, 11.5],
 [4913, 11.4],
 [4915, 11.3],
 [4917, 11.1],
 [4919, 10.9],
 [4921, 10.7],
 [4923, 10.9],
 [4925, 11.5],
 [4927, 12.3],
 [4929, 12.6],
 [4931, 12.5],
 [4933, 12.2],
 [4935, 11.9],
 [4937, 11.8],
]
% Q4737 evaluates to -2.0 angstrom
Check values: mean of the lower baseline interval 11.7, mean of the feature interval 11.6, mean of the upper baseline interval 10.2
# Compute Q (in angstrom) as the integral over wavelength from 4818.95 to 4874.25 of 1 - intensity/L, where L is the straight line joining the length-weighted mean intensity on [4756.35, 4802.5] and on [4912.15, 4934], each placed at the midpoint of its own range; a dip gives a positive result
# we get -3.57 angstrom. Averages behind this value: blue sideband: 9.86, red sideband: 11.6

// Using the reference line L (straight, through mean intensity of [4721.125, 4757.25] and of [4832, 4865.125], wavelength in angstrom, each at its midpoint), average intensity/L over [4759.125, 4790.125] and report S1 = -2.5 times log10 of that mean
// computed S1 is 0.22 mag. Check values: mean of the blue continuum 11.5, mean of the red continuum 11.4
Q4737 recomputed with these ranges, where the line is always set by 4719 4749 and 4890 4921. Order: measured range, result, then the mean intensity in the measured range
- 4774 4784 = 2.8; 8.45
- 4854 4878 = 0.4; 11.4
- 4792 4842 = 2.5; 11.1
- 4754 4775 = 2.9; 10.1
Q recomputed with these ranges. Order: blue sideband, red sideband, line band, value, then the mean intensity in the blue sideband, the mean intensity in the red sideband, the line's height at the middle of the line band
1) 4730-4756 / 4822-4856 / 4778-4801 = 3.27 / 11.3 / 11.4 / 11.3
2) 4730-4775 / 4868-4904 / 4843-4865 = -0.84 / 10.8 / 11.4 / 11.2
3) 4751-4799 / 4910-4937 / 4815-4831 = -1.31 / 9.83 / 11.6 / 10.4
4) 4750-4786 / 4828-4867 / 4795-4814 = -1.04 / 9.66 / 11.4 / 10.5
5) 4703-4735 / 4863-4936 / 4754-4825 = 8.70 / 11.9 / 11.5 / 11.7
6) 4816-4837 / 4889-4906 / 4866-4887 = 0.38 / 11.2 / 11.6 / 11.5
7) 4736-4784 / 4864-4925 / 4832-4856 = -1.15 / 10.2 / 11.3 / 10.9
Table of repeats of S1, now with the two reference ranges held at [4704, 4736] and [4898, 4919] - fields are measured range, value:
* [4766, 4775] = 0.21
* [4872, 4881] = 0.03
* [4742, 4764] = 0.09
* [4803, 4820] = 0.07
